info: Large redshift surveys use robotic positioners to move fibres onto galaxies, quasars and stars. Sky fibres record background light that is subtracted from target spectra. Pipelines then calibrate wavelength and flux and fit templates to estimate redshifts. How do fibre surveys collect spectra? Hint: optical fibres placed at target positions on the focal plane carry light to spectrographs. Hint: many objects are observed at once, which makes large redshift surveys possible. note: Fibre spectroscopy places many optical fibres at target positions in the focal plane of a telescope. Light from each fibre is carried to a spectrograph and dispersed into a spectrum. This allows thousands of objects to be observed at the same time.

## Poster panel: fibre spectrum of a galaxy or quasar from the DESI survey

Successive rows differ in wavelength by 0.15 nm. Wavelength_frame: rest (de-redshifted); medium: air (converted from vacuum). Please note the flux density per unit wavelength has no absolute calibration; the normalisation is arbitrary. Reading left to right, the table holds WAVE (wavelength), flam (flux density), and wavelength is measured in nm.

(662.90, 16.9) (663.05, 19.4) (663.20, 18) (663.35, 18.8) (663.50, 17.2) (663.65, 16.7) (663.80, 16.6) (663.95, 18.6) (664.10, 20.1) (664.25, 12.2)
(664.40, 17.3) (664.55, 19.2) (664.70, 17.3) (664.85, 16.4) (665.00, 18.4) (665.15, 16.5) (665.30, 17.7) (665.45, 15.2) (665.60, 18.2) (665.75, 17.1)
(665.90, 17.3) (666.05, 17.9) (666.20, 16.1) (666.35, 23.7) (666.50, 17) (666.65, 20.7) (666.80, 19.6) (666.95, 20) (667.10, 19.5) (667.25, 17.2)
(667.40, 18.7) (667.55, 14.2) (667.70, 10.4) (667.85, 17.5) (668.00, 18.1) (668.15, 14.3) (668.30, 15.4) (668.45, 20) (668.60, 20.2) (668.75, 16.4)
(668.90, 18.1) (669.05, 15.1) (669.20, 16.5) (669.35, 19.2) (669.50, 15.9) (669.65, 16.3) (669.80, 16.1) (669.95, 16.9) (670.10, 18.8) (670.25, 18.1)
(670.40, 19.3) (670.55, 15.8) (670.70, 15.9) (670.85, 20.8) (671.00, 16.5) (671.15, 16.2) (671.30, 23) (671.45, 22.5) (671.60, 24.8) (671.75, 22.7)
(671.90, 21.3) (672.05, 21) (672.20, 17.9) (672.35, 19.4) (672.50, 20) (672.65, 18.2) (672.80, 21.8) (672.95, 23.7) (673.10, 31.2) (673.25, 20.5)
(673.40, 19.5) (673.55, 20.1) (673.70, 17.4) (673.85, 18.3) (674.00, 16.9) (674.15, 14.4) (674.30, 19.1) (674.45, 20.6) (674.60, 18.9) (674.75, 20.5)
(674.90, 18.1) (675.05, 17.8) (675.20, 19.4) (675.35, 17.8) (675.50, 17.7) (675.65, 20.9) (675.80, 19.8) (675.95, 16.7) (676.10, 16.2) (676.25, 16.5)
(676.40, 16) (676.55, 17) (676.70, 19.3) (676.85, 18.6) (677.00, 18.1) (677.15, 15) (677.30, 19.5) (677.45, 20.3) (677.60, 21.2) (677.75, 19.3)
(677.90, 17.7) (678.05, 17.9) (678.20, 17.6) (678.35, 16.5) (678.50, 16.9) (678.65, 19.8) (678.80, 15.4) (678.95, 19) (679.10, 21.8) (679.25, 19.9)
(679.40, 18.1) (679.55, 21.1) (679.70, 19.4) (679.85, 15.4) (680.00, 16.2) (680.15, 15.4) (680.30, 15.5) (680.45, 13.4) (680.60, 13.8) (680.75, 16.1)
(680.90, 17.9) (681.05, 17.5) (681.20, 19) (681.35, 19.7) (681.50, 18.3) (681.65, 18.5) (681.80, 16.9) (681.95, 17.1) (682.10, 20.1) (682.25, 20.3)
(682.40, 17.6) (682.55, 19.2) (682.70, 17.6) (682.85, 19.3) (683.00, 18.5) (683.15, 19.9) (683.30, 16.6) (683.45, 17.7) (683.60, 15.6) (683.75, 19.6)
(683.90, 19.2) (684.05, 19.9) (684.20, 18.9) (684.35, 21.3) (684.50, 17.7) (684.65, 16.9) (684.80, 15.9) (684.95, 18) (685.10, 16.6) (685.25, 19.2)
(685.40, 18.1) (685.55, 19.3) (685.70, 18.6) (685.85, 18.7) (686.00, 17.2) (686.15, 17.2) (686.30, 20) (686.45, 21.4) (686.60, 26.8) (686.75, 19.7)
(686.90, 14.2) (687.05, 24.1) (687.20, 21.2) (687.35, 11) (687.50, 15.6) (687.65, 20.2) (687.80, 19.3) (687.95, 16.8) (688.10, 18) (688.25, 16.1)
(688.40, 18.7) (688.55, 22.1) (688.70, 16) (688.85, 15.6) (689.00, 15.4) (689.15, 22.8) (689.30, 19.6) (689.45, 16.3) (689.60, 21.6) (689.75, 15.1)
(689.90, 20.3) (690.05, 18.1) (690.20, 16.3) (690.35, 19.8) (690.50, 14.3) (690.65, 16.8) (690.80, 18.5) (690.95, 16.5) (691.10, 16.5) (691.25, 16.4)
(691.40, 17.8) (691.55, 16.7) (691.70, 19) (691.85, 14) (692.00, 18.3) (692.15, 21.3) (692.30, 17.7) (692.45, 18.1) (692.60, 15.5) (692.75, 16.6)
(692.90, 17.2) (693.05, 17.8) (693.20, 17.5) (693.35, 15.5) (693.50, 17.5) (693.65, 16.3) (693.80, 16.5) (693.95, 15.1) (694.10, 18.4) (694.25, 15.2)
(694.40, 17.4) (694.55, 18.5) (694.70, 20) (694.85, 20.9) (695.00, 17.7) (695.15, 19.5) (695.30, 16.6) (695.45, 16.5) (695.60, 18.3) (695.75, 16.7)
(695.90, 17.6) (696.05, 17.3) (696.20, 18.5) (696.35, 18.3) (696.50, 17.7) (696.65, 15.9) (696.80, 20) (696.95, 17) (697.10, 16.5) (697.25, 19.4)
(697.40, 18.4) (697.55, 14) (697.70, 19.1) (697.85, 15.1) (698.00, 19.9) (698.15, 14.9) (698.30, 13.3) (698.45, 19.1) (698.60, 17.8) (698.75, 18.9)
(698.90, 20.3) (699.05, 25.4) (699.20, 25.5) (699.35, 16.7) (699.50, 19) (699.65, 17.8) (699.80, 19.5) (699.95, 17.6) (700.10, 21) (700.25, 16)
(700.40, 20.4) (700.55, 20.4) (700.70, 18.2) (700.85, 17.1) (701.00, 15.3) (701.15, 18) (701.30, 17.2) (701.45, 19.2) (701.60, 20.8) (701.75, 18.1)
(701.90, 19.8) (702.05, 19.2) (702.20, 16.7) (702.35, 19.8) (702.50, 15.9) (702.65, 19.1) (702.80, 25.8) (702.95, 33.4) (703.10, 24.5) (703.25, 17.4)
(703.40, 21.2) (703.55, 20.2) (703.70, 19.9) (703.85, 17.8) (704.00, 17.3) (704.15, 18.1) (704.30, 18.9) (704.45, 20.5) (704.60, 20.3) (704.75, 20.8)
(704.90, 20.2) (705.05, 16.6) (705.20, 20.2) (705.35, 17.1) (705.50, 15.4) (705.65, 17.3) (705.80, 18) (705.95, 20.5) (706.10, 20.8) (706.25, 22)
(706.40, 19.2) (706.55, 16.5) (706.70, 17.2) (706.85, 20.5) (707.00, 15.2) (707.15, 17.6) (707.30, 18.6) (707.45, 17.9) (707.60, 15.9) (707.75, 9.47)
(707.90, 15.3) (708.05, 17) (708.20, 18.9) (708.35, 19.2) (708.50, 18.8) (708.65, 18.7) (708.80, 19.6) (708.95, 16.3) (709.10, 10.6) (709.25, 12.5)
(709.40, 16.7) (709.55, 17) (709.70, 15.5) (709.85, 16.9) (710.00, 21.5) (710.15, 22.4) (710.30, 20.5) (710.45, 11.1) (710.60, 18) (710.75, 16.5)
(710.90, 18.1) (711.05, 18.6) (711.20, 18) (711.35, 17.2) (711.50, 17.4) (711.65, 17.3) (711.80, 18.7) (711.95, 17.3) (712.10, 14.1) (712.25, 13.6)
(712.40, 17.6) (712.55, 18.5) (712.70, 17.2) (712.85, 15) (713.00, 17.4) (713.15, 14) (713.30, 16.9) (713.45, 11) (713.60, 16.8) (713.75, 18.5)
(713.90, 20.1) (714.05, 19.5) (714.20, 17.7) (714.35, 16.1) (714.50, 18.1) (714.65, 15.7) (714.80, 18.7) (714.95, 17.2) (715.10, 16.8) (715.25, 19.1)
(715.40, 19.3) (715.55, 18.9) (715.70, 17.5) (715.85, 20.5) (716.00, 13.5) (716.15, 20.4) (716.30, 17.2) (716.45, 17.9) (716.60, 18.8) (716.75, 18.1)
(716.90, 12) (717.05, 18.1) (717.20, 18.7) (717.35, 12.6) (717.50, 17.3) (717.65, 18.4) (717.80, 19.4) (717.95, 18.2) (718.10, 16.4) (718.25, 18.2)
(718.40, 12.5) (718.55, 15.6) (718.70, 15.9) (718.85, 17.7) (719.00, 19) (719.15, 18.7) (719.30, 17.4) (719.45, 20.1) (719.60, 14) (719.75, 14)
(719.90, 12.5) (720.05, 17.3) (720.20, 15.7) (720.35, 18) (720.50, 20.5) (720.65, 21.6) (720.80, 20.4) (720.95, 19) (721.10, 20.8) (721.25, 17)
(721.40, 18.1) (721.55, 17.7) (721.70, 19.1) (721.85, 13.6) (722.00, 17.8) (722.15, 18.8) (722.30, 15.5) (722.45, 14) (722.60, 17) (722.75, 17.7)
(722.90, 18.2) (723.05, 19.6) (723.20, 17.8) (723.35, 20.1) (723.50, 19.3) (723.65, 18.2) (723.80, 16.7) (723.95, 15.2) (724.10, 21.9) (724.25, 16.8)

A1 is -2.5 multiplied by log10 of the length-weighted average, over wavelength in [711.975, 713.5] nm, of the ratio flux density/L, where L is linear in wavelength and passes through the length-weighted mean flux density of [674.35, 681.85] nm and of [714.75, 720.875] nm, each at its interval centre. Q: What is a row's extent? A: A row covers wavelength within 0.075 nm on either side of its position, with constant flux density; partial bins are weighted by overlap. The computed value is 0.120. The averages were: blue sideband 18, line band 15.7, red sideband 17.4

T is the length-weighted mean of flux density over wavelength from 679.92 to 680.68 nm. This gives 14.9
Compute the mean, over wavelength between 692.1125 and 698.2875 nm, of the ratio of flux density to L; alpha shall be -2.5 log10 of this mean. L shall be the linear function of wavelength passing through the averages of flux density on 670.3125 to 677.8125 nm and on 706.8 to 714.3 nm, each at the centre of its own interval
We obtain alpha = 0.030 mag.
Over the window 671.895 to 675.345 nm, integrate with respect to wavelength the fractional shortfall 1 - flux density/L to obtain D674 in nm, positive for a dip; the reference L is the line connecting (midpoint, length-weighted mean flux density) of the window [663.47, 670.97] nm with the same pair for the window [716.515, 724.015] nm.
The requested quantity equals -0.46 nm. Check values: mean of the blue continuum 17.4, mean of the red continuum 17.4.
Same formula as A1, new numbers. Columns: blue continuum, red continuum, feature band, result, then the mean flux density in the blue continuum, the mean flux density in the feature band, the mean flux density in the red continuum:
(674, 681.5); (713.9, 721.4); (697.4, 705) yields -0.09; 17.9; 19.2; 17.5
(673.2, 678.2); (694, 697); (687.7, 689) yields 0.02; 18.4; 17.7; 17.9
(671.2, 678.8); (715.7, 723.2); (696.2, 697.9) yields 0.05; 19.3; 17.5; 17.4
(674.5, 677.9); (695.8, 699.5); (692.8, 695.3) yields 0.04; 18.4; 17.5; 18.2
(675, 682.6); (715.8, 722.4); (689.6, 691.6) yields 0.03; 18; 17.3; 17.3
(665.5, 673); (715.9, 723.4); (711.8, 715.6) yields 0.03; 18.4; 17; 17.4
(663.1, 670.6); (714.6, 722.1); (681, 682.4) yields -0.07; 17.4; 18.6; 17.5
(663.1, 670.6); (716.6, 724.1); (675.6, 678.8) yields -0.04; 17.4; 18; 17.4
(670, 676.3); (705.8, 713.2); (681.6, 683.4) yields 0.02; 19.4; 18.5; 17.3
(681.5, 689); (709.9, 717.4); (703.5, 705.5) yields -0.07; 18.4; 18.9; 17.3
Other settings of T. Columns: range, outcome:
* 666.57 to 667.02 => 20.1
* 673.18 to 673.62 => 20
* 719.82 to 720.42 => 15.8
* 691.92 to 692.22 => 19.7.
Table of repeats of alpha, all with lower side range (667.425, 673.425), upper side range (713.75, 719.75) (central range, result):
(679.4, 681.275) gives 0.10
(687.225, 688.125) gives 0.08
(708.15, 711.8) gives 0.01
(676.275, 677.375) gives 0.06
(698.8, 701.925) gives -0.08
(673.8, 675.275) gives 0.01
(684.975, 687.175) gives -0.06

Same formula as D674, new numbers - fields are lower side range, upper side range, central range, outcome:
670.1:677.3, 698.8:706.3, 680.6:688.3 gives 0.37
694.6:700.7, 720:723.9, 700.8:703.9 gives -0.27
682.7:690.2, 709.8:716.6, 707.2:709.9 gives 0.19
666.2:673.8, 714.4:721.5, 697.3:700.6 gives -0.11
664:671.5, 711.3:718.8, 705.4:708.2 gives -0.06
